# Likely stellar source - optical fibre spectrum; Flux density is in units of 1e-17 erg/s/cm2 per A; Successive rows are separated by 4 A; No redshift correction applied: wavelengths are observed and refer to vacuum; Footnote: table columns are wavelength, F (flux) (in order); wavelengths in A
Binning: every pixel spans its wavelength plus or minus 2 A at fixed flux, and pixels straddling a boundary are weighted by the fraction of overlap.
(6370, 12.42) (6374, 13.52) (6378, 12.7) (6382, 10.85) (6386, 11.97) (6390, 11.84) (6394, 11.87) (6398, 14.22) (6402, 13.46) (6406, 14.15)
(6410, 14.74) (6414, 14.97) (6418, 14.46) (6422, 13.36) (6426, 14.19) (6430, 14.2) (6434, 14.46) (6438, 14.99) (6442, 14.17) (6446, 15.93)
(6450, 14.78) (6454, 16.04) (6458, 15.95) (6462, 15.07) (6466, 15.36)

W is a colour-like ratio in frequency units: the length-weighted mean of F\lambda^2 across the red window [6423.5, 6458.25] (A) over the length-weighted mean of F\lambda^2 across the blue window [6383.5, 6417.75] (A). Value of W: 1.12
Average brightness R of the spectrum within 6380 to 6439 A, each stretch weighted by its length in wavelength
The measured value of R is 13.6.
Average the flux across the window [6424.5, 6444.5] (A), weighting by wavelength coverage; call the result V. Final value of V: 14.4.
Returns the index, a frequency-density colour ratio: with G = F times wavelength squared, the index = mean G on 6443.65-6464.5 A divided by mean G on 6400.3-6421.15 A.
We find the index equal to 1.10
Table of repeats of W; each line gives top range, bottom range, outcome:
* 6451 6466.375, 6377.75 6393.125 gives 1.36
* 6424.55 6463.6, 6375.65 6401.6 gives 1.24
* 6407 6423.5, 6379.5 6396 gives 1.24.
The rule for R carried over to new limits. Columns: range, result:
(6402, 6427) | 14.2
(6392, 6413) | 13.7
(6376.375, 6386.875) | 11.8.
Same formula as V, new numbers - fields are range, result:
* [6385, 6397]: 12.1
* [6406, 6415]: 14.7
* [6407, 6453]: 14.6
